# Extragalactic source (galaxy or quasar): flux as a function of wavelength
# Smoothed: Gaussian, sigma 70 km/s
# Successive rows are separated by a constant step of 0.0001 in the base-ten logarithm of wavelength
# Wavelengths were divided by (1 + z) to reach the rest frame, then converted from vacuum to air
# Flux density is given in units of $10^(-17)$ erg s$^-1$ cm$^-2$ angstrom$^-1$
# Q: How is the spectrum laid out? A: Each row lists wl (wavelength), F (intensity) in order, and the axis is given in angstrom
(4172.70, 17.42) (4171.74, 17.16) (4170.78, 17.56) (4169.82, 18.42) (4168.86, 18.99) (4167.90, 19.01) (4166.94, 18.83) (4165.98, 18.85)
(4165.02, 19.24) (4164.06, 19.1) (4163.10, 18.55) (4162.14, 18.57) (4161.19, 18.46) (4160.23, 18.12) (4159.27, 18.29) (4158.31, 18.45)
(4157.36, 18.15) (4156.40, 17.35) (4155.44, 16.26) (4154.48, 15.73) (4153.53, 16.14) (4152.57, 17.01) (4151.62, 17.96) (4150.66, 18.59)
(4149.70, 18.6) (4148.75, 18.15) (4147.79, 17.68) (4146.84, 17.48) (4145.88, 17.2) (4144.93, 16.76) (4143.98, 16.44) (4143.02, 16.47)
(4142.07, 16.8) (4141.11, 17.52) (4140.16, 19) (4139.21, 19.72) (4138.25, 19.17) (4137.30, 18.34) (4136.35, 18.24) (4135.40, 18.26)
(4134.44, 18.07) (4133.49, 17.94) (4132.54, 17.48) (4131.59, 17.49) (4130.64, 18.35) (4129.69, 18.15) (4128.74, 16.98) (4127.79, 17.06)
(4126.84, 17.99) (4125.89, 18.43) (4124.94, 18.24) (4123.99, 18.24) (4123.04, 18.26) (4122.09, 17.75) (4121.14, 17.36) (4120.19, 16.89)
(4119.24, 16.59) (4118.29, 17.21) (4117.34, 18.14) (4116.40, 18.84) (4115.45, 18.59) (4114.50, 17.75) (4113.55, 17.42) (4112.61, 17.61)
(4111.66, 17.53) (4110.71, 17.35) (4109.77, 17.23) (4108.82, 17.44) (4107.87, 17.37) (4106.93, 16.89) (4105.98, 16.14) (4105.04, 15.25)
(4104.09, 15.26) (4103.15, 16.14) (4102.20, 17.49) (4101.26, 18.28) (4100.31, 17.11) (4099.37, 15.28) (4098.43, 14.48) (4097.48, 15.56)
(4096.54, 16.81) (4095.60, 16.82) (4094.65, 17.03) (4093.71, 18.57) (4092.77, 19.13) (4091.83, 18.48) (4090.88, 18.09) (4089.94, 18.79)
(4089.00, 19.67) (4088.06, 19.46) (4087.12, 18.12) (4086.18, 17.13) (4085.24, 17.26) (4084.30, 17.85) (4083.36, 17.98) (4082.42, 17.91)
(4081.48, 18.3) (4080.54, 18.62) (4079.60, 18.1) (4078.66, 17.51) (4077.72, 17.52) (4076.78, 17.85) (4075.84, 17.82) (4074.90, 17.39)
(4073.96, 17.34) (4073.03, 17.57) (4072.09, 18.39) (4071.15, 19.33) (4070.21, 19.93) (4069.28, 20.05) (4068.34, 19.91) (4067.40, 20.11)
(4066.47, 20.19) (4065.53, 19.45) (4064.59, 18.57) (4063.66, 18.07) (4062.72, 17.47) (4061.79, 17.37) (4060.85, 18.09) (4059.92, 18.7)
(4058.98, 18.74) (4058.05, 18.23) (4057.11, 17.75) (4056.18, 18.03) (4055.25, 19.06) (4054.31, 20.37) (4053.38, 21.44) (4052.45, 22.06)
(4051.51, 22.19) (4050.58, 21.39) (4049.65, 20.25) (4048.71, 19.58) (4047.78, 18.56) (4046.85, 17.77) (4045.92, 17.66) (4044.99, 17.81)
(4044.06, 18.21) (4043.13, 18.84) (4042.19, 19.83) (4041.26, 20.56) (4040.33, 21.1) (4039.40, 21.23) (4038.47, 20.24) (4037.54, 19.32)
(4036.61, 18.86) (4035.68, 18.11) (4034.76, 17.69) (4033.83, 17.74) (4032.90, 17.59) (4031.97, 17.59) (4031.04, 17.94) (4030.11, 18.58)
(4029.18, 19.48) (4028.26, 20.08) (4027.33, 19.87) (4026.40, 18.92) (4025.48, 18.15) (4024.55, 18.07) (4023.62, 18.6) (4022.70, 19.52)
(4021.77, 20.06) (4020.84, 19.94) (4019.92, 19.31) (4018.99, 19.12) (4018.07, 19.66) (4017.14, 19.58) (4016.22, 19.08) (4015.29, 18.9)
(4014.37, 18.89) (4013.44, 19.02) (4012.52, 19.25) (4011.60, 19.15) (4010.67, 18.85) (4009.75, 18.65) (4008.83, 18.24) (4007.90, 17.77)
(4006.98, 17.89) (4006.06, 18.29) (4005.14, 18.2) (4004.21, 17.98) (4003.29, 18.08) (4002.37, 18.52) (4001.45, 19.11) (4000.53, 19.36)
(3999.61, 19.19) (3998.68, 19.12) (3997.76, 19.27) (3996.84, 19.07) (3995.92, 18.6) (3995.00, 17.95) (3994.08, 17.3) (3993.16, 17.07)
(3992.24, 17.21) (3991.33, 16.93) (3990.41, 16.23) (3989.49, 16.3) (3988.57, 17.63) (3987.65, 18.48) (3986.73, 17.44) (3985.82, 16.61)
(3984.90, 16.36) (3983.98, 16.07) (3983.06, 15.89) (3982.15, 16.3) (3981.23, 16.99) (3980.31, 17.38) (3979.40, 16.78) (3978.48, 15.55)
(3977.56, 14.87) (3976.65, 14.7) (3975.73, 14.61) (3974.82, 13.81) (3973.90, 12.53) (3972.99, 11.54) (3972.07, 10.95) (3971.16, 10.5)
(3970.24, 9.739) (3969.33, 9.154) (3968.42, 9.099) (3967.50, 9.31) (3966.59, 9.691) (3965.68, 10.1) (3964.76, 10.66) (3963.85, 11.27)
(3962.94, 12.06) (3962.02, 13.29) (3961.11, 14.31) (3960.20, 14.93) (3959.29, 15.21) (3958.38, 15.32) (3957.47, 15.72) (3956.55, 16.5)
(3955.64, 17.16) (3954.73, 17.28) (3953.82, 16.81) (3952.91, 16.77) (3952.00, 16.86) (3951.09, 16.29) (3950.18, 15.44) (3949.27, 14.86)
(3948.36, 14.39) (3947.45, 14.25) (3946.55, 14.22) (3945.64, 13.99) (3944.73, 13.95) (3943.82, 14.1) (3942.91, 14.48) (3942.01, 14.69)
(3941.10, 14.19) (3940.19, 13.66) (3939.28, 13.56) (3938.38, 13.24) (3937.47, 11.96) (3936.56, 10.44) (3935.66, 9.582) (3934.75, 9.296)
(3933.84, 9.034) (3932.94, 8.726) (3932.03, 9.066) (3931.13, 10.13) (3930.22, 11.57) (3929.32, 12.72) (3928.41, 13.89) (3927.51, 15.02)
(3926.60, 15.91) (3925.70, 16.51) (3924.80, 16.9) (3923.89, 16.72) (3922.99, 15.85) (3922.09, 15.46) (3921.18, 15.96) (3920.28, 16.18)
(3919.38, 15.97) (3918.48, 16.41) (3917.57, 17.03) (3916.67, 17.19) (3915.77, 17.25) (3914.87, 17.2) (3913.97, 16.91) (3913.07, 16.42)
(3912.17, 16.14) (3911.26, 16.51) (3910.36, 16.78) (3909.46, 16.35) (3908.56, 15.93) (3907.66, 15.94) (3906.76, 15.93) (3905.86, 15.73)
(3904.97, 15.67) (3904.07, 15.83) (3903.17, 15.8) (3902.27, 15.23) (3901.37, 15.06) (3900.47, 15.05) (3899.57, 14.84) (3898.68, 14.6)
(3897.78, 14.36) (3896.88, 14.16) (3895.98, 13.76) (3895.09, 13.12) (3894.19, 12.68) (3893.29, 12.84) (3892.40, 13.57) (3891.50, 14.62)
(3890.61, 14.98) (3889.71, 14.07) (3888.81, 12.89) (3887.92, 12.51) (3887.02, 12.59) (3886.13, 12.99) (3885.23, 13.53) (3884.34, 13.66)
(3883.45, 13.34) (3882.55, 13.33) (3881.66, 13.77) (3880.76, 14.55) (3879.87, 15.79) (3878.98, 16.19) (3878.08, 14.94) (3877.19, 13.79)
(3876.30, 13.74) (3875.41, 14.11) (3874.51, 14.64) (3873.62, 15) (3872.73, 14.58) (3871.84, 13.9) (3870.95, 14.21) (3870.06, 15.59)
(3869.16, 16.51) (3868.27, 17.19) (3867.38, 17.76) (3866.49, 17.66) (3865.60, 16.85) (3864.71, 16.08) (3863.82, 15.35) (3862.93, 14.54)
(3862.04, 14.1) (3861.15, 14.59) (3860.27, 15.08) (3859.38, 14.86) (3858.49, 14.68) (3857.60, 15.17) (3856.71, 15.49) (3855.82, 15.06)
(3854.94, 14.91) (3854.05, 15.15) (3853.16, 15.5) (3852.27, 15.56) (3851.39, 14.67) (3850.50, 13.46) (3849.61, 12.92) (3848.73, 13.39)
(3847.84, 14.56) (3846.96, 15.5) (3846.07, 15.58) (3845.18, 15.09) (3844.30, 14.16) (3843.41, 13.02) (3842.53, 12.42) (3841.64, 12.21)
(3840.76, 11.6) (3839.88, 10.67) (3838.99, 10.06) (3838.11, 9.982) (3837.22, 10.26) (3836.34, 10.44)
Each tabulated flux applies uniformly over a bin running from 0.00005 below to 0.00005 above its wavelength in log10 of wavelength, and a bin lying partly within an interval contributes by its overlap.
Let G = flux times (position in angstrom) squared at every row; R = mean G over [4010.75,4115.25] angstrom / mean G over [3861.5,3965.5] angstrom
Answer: 1.36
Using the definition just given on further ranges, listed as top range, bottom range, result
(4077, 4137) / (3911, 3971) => 1.37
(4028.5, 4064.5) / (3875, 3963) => 1.40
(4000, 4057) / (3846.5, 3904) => 1.41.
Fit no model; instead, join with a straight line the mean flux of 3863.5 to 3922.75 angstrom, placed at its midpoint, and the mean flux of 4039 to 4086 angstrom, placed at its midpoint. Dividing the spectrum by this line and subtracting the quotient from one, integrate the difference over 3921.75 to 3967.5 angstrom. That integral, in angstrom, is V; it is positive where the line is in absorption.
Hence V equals 7.19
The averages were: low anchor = 15.1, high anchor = 18.9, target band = 13.7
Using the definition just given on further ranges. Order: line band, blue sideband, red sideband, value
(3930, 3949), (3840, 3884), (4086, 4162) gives 3.93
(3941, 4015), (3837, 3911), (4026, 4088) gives 5.43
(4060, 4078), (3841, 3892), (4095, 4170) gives -1.79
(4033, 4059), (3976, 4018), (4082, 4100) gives -2.46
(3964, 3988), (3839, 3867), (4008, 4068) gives 5.42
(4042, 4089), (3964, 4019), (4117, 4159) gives -4.83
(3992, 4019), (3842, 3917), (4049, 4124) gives -2.85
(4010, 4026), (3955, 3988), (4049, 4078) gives -2.53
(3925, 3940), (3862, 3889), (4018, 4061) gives 3.91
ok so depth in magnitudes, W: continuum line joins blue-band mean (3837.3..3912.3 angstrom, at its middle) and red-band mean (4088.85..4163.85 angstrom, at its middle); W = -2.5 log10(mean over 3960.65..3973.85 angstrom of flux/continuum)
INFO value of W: 0.39 mag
